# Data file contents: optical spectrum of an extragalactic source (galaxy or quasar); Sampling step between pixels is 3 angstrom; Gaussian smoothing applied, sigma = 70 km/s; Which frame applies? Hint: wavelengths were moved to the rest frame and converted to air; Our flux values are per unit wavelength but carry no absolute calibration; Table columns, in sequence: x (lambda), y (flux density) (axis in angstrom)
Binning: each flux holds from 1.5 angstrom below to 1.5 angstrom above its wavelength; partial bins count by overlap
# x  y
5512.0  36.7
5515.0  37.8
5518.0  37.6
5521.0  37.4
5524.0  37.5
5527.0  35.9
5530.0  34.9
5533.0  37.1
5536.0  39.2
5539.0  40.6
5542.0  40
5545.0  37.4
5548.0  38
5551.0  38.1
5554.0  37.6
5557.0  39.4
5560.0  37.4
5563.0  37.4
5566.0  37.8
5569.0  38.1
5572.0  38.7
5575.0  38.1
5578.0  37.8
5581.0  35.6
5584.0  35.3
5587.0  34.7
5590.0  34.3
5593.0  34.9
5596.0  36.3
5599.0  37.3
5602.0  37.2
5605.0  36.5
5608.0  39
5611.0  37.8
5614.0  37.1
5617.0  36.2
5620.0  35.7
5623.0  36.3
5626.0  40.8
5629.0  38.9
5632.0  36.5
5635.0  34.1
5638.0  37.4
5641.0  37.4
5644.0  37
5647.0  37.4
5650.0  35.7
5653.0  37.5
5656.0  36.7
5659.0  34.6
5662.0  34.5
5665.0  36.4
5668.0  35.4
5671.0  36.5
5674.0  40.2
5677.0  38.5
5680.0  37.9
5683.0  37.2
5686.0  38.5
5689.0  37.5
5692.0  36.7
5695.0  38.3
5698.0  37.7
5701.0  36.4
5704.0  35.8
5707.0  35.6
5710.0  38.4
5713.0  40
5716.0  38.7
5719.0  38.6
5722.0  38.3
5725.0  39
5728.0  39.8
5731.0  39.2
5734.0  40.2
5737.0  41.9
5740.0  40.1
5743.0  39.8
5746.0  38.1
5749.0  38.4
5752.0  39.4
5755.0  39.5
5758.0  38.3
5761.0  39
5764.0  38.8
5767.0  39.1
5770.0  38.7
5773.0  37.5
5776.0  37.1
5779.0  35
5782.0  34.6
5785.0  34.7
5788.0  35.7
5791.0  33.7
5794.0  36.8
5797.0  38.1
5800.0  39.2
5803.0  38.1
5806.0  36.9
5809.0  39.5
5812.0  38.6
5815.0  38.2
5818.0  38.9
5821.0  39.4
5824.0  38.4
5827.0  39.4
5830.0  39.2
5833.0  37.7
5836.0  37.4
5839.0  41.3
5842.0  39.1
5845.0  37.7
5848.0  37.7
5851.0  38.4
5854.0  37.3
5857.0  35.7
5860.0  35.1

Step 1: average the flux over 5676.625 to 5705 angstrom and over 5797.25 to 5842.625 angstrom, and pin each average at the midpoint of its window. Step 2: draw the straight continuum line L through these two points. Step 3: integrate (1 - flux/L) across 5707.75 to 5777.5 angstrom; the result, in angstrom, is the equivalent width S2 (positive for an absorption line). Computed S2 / -1.9 angstrom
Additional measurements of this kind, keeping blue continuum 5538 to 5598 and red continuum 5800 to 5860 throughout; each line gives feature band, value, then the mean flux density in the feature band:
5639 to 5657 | 0.32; 37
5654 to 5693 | 0.78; 37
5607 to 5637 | 0.26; 37.2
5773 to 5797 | 1.55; 35.7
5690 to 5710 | 0.49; 36.9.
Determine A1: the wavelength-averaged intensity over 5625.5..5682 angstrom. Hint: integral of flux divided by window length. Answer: 37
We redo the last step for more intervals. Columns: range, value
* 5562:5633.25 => 37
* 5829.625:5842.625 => 38.9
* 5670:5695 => 37.9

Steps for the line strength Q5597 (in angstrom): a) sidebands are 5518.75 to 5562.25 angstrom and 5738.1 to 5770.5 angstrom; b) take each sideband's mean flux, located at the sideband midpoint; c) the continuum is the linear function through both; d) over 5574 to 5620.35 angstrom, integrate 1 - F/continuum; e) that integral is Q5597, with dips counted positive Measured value 2.07 angstrom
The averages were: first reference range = 37.9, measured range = 36.5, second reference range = 39.1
